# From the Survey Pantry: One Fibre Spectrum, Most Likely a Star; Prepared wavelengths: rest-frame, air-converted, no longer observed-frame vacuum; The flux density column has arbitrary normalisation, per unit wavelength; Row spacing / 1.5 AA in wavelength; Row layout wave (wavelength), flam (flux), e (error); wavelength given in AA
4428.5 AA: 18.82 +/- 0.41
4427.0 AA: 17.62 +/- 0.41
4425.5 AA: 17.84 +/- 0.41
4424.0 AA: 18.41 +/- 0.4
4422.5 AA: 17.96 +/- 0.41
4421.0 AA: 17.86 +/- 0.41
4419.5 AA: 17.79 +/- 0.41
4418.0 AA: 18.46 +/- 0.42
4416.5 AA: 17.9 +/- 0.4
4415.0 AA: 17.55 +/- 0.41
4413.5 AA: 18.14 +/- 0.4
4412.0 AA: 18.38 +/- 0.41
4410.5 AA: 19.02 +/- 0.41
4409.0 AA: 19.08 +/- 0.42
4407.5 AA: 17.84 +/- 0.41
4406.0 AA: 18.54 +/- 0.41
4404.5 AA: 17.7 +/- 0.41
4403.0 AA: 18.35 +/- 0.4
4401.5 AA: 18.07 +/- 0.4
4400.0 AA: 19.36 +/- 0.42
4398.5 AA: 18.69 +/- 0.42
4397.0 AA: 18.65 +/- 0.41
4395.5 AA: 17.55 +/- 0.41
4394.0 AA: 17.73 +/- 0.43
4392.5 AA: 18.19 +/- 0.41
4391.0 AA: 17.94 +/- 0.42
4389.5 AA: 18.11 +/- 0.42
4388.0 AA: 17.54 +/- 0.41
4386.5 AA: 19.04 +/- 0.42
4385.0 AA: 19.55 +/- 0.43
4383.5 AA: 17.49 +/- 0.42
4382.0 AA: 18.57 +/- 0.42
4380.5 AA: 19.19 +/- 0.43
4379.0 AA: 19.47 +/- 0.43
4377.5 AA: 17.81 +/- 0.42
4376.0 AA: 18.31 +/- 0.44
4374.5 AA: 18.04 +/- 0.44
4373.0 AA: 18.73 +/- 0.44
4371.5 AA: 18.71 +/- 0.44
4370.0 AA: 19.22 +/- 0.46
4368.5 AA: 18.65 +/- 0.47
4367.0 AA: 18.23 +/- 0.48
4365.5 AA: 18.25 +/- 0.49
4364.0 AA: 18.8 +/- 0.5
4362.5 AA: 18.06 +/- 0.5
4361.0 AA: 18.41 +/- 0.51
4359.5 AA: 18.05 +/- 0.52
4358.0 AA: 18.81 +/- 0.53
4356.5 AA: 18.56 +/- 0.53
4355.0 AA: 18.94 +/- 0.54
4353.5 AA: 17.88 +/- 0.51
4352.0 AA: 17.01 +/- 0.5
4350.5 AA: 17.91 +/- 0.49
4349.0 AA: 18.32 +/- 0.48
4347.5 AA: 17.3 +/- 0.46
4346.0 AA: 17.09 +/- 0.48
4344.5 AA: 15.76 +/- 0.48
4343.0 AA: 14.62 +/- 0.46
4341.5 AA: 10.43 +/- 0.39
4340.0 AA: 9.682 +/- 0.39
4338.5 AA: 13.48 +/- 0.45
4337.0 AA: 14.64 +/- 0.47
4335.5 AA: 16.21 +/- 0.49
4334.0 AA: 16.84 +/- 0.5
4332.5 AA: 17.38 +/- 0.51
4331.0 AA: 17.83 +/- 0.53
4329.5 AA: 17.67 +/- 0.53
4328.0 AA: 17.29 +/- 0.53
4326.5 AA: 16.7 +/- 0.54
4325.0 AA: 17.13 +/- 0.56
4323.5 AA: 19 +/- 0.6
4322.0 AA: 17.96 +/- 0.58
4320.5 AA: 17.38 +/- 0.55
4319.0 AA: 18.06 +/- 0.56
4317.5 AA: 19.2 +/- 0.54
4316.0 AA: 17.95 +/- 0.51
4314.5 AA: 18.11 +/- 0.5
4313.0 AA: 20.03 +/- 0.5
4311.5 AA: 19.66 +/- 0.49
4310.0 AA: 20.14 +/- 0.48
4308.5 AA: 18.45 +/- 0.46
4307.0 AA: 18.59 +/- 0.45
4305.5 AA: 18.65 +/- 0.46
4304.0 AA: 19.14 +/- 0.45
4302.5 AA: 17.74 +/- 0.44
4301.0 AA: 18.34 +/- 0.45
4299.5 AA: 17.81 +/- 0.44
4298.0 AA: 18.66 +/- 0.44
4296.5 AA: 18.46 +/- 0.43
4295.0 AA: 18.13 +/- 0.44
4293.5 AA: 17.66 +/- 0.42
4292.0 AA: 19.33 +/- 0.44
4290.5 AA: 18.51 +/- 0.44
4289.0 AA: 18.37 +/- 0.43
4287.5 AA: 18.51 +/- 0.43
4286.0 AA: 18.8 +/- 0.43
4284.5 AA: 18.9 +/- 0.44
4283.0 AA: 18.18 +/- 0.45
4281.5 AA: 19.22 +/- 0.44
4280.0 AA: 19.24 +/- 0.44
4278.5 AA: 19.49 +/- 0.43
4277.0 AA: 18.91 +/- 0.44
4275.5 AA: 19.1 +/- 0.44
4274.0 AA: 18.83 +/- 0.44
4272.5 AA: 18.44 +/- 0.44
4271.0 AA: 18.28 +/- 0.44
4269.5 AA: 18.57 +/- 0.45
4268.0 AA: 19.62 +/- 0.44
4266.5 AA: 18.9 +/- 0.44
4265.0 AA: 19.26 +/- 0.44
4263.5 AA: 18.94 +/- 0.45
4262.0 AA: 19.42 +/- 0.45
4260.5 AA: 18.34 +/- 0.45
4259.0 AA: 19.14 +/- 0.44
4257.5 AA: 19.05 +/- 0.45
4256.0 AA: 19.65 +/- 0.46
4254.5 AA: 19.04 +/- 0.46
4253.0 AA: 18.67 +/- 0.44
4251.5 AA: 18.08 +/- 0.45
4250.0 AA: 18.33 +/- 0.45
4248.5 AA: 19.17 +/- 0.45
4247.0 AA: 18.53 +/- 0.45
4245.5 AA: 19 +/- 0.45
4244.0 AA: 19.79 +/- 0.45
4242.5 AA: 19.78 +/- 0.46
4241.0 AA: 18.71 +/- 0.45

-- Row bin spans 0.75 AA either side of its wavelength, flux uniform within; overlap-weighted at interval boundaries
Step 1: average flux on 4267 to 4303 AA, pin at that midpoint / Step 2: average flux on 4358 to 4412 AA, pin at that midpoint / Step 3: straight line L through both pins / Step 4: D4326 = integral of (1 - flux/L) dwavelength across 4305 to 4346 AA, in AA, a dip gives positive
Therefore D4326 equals 3.5 AA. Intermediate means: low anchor 18.6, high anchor 18.4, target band 17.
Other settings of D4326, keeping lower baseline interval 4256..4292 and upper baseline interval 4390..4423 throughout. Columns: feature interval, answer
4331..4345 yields 3.07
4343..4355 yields 0.81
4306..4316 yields -0.19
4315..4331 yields 0.69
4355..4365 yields -0.01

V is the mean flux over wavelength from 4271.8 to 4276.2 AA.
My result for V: 18.8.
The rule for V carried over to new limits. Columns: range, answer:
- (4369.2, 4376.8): 18.6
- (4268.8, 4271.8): 18.4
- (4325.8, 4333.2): 17.4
